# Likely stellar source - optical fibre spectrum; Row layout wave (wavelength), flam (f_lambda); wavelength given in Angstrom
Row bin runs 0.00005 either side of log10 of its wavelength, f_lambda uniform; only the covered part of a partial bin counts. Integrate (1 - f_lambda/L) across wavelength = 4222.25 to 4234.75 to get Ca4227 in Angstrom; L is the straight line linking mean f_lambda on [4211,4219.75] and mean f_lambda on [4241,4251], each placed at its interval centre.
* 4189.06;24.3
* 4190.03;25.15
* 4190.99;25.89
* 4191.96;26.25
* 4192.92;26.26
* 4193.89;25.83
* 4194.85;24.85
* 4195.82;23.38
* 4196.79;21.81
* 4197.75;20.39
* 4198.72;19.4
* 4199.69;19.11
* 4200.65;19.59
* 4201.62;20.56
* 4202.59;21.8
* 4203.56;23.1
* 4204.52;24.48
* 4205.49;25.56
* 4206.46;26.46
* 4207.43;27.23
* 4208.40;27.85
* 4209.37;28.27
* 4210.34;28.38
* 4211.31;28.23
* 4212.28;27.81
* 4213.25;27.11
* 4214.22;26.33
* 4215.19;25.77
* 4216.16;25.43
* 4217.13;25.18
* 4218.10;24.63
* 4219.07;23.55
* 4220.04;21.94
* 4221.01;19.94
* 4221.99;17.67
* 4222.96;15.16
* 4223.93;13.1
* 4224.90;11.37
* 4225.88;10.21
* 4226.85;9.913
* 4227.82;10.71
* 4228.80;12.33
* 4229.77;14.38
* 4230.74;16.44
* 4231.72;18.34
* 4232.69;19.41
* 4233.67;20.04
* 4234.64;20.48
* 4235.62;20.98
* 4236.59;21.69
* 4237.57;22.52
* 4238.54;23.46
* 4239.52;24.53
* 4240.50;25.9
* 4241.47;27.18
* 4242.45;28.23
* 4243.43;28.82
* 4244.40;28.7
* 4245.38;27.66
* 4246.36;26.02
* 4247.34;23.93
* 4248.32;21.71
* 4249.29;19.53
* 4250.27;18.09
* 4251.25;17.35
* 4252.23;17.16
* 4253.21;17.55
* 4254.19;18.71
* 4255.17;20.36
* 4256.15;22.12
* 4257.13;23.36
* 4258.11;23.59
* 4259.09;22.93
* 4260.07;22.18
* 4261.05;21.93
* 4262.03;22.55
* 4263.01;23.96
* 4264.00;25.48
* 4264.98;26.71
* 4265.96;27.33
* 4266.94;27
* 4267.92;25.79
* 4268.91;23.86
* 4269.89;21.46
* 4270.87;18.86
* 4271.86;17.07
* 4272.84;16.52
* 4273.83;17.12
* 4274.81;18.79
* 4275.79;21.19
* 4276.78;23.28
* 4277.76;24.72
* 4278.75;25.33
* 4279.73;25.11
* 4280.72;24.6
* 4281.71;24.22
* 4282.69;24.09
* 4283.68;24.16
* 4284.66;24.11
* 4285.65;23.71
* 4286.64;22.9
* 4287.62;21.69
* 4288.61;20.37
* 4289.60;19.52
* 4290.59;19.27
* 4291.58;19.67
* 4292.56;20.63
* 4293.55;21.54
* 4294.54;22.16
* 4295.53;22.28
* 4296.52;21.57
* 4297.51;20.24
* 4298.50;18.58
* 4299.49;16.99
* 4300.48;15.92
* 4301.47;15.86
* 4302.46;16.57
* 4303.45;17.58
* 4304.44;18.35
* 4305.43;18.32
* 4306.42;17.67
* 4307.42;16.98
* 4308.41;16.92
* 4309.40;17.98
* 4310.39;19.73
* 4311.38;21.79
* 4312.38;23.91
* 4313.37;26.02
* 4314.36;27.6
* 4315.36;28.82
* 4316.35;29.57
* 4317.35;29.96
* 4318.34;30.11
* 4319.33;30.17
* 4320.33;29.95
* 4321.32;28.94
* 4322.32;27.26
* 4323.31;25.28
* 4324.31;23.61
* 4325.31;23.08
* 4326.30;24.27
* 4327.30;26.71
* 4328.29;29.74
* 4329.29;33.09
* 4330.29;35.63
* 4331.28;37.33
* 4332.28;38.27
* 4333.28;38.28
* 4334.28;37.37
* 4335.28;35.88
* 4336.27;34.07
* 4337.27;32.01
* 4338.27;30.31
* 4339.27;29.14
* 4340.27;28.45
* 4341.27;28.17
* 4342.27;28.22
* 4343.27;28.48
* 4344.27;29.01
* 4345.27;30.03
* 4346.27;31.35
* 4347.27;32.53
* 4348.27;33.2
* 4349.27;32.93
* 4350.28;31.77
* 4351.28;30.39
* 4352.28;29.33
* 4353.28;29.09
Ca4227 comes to 5.3 Angstrom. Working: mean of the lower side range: 25.9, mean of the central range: 14.7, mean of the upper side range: 24.8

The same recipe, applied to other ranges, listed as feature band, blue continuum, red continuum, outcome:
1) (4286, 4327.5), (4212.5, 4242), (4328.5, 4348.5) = 9.6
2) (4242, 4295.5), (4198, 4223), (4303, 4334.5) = 6.0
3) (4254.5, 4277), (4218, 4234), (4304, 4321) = -3.0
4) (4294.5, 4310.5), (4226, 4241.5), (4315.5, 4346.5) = 5.1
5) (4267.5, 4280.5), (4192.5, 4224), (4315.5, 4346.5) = 2.7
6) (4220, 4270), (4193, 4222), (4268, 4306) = 3.3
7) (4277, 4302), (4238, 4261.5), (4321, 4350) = 4.6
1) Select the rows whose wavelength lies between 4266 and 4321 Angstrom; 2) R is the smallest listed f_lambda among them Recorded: 15.86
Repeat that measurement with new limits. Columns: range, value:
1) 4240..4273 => 16.52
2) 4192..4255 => 9.913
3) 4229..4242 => 14.38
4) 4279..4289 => 20.37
